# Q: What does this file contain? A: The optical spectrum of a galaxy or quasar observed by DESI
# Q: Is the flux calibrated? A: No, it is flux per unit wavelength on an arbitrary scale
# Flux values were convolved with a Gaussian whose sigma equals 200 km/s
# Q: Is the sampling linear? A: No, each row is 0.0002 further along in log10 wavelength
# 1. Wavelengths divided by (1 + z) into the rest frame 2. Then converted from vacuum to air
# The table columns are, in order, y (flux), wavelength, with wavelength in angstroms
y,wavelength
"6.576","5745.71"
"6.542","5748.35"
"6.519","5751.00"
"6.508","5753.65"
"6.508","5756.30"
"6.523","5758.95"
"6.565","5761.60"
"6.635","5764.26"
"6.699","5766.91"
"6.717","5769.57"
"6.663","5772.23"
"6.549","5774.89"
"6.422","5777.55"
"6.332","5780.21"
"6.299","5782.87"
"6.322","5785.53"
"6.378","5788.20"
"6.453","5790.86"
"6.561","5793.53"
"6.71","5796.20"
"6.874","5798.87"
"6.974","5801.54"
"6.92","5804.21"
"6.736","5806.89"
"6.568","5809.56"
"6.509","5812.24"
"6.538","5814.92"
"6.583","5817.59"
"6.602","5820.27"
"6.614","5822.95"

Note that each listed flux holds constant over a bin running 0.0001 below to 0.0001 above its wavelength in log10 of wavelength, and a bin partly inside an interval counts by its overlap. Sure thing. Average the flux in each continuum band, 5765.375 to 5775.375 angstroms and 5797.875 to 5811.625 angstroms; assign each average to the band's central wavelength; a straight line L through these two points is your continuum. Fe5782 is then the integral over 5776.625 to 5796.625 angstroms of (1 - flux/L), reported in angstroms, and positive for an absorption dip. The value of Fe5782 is 0.9 angstroms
